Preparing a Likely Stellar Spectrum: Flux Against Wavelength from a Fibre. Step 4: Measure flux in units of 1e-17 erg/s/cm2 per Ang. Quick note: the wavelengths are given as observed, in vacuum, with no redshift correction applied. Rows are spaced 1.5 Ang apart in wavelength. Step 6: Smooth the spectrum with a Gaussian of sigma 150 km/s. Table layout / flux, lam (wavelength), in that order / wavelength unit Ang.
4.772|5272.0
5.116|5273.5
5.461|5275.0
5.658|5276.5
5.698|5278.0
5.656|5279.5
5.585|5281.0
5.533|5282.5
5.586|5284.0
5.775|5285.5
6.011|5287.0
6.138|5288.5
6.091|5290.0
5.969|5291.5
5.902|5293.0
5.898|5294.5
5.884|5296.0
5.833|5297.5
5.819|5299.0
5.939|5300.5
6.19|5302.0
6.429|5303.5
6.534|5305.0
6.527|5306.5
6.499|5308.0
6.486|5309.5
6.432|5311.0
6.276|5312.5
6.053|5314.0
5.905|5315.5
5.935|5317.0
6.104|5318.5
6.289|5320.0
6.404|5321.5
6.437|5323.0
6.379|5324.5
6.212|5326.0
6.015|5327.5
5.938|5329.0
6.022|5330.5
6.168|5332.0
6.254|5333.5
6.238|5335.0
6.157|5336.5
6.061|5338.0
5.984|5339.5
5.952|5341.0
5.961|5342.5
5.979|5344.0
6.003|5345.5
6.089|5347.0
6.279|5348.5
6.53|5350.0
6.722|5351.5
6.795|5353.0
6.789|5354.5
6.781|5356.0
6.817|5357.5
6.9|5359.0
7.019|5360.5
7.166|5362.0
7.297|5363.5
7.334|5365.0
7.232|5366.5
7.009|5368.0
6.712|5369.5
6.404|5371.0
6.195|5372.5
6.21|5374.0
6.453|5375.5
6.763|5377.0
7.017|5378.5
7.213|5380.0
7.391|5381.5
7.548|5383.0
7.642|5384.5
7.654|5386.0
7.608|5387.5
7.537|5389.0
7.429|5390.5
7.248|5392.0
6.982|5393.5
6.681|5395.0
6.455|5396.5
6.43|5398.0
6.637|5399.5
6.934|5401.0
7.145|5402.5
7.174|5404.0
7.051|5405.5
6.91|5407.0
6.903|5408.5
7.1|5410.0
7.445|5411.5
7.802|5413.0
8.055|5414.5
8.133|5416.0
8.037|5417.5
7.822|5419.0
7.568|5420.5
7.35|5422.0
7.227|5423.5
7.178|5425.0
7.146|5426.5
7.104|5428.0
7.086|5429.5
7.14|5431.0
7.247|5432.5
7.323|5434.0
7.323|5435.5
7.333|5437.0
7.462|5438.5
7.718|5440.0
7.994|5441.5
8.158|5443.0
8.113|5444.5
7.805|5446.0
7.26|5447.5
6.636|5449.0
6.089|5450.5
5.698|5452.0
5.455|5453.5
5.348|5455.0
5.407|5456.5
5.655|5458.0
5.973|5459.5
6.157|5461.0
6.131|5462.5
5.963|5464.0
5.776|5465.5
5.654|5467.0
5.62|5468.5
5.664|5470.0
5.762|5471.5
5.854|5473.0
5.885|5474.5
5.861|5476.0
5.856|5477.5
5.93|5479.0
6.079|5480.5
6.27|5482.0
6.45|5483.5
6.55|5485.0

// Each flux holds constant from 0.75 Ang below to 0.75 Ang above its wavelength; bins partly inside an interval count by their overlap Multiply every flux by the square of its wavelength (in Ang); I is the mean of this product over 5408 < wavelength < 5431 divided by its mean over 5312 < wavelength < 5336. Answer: 1.25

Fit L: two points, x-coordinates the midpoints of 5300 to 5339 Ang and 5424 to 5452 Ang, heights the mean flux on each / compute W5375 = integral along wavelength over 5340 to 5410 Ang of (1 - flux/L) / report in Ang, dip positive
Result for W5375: -1.2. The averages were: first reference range 6.23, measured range 6.85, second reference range 7.29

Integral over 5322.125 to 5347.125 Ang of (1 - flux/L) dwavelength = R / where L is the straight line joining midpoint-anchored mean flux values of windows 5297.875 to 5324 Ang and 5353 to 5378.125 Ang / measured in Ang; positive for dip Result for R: 1.5 Ang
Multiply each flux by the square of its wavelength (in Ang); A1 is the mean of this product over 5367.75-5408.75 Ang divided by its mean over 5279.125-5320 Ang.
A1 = 1.19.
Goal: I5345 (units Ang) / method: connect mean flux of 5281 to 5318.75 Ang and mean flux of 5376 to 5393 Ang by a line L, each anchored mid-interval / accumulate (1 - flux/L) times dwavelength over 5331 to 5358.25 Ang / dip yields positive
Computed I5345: 1.8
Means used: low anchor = 6.06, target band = 6.31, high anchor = 7.35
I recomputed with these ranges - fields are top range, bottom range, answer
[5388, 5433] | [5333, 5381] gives 1.12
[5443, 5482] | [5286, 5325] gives 1.05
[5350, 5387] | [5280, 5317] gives 1.18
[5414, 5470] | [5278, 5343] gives 1.19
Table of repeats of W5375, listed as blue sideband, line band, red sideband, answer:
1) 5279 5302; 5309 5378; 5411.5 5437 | 0.8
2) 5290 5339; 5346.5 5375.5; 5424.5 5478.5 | -2.1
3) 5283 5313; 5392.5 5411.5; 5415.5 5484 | -1.2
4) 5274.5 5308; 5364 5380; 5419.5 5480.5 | -1.3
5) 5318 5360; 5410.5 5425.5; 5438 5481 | -3.2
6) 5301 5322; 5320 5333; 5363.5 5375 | 0.4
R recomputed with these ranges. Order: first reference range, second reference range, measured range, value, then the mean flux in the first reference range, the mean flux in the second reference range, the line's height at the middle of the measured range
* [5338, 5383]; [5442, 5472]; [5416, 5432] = -2.6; 6.66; 6.23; 6.38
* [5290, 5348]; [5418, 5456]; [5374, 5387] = -1.0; 6.14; 7.14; 6.66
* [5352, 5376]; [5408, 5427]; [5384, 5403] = 0.3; 6.82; 7.53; 7.21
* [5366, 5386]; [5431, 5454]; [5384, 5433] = -1.4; 6.93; 7.19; 7.06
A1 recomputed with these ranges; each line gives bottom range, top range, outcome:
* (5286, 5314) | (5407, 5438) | 1.26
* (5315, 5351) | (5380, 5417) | 1.21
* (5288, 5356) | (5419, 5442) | 1.24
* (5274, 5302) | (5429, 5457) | 1.28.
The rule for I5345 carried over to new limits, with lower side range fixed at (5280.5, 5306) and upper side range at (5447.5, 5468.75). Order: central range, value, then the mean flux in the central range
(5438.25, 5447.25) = -3.02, 7.86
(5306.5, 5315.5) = -0.57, 6.33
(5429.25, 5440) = -2.59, 7.31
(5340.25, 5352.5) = -0.56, 6.2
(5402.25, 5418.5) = -4.25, 7.45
